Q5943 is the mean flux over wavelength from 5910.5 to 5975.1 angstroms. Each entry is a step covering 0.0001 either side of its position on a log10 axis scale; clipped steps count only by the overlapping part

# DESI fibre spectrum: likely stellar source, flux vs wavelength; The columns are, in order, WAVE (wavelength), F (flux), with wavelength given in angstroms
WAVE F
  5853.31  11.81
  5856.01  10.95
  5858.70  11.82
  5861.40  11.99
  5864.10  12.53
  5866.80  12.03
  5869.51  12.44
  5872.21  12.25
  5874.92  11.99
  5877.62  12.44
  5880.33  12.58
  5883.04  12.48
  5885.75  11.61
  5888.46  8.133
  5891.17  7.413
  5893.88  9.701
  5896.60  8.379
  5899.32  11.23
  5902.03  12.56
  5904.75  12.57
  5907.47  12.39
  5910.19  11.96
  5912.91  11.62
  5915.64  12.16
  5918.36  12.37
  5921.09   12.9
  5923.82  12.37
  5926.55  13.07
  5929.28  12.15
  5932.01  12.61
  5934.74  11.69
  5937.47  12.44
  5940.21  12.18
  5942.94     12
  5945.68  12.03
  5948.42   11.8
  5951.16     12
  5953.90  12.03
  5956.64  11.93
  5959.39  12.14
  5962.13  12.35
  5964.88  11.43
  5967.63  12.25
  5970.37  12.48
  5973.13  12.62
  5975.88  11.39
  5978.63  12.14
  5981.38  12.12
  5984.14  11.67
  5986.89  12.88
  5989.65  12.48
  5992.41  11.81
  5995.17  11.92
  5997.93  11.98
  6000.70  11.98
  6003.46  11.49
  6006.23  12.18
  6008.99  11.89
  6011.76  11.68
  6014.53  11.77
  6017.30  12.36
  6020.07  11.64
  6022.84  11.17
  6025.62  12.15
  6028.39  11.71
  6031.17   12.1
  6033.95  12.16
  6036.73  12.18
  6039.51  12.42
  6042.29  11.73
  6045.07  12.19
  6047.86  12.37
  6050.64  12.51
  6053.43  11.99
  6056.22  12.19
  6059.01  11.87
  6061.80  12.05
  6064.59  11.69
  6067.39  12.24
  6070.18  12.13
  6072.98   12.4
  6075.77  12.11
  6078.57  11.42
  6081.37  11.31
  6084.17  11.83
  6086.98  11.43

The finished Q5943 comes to 12.2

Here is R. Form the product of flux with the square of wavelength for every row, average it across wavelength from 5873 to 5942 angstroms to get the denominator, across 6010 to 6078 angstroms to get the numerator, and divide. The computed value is 1.08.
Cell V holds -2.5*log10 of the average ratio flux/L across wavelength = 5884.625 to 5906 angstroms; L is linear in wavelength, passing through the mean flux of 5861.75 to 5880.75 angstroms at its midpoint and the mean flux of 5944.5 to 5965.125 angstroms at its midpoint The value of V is 0.20 mag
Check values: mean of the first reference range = 12.3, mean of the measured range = 10.2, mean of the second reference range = 12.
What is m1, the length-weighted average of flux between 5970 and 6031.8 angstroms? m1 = 12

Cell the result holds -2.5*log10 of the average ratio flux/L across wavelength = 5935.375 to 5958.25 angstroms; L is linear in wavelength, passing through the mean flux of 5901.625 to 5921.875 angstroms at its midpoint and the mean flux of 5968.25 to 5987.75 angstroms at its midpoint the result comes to 0.02 mag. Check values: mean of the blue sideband 12.3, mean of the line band 12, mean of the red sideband 12.2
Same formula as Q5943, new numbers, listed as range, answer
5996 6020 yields 11.9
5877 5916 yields 11.1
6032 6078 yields 12.1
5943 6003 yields 12.1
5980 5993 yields 12.2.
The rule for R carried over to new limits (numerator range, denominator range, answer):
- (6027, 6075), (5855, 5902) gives 1.15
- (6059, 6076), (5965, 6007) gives 1.03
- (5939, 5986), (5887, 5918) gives 1.14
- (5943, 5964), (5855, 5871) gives 1.03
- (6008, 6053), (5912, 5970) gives 1.02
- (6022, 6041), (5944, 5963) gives 1.02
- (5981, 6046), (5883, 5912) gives 1.16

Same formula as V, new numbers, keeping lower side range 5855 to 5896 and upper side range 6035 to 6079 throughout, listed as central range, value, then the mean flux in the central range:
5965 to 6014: -0.02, 12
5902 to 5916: -0.07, 12.2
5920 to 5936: -0.08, 12.5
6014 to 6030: 0.01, 11.8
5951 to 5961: -0.03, 12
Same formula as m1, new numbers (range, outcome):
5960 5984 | 12.1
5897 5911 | 11.9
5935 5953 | 12.1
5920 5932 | 12.6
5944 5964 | 12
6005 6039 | 11.9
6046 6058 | 12.2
